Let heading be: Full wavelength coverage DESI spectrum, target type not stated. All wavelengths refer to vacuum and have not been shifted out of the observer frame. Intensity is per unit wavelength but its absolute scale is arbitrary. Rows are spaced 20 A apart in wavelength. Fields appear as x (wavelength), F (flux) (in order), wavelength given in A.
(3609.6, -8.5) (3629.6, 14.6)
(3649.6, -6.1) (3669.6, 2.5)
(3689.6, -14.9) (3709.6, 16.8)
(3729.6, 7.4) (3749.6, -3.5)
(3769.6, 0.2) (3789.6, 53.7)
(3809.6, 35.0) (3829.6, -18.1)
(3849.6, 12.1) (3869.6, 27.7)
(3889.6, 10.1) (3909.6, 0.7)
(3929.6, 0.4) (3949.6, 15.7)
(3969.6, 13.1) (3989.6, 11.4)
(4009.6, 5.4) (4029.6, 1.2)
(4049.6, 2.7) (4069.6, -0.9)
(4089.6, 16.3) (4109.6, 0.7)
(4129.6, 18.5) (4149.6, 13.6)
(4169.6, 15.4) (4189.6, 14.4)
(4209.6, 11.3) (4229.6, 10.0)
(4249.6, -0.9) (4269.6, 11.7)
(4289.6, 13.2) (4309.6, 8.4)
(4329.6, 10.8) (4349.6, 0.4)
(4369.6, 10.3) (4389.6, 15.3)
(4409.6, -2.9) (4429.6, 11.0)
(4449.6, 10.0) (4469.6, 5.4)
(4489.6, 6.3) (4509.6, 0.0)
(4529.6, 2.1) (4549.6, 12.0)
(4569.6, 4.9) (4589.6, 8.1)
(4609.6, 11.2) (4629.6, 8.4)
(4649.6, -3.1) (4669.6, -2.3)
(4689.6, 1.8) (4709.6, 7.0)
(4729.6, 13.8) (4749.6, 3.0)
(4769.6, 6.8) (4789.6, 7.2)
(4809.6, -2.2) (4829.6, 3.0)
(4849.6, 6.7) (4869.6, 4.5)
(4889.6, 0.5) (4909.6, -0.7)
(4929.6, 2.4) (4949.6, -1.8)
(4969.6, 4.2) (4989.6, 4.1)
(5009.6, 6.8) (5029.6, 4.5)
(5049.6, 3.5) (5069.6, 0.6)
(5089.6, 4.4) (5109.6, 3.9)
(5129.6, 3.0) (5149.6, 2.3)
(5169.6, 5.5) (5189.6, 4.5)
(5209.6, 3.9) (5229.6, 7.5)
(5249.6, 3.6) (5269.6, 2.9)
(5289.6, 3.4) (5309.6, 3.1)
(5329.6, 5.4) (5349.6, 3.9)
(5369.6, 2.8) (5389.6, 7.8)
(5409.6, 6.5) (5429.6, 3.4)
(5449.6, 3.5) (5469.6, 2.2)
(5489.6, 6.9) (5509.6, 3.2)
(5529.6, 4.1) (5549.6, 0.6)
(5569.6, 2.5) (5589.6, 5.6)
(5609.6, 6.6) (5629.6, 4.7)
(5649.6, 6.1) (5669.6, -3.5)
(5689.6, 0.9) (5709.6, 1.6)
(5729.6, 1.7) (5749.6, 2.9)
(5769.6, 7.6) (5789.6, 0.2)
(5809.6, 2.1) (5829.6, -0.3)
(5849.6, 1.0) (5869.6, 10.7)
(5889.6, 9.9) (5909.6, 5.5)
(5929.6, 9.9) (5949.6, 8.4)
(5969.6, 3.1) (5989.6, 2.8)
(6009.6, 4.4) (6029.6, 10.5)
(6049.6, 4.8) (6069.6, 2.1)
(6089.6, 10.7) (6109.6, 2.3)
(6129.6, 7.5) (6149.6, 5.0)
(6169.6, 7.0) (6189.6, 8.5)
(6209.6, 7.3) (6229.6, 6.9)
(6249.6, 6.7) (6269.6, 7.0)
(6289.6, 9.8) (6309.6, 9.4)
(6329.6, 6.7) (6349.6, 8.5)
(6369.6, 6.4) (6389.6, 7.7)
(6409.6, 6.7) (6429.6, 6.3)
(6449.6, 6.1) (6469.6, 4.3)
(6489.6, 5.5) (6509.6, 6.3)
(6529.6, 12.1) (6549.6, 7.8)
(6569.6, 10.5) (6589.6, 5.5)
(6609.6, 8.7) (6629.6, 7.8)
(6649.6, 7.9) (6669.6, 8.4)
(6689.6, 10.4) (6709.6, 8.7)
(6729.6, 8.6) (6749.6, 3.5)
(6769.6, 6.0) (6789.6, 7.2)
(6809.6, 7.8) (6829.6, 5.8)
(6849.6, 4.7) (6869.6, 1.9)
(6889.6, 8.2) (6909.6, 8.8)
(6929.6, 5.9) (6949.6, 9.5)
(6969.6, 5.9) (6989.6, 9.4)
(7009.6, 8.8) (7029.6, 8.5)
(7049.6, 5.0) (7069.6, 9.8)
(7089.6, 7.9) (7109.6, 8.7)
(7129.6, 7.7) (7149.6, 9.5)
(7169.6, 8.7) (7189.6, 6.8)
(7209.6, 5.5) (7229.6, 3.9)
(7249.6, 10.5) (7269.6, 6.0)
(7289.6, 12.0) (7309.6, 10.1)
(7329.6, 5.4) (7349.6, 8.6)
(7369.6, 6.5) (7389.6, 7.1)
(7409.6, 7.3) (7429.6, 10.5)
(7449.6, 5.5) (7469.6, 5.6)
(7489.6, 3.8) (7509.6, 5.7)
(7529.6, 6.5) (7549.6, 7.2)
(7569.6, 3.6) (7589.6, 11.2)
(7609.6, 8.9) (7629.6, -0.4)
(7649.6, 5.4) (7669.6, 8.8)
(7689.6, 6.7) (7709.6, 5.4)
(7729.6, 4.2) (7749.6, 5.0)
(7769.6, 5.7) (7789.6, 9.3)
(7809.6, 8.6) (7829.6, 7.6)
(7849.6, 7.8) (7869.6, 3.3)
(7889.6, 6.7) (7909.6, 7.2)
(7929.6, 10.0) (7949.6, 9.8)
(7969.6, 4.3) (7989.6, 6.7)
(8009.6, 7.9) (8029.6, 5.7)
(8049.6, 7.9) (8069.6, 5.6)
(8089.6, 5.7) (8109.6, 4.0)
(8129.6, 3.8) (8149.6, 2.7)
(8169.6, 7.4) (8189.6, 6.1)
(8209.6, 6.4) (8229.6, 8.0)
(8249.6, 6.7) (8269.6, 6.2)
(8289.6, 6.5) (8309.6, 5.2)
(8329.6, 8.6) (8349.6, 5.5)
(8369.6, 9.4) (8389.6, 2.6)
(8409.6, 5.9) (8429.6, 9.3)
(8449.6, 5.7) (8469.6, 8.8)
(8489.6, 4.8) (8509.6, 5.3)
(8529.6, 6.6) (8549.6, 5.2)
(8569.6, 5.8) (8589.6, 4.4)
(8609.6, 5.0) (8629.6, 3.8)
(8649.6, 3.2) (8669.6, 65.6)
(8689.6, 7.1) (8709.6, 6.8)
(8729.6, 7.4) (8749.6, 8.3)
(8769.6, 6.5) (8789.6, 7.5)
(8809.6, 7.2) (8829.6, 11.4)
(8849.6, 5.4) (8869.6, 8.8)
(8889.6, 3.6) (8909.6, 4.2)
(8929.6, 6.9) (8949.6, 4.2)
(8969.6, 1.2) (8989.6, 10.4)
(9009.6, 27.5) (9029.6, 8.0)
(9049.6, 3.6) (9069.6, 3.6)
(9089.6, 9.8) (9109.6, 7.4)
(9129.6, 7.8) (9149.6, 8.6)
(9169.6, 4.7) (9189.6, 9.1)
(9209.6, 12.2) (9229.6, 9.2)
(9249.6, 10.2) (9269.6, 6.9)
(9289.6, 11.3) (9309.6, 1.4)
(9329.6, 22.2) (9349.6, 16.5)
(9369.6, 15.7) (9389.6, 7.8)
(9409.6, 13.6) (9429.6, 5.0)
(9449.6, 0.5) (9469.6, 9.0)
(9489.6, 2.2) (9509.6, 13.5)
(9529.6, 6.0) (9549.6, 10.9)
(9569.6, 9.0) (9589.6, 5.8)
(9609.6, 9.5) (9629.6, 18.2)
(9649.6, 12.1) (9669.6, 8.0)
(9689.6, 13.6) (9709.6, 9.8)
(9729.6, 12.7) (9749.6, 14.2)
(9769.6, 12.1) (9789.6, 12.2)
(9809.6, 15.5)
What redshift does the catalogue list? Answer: 1.323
